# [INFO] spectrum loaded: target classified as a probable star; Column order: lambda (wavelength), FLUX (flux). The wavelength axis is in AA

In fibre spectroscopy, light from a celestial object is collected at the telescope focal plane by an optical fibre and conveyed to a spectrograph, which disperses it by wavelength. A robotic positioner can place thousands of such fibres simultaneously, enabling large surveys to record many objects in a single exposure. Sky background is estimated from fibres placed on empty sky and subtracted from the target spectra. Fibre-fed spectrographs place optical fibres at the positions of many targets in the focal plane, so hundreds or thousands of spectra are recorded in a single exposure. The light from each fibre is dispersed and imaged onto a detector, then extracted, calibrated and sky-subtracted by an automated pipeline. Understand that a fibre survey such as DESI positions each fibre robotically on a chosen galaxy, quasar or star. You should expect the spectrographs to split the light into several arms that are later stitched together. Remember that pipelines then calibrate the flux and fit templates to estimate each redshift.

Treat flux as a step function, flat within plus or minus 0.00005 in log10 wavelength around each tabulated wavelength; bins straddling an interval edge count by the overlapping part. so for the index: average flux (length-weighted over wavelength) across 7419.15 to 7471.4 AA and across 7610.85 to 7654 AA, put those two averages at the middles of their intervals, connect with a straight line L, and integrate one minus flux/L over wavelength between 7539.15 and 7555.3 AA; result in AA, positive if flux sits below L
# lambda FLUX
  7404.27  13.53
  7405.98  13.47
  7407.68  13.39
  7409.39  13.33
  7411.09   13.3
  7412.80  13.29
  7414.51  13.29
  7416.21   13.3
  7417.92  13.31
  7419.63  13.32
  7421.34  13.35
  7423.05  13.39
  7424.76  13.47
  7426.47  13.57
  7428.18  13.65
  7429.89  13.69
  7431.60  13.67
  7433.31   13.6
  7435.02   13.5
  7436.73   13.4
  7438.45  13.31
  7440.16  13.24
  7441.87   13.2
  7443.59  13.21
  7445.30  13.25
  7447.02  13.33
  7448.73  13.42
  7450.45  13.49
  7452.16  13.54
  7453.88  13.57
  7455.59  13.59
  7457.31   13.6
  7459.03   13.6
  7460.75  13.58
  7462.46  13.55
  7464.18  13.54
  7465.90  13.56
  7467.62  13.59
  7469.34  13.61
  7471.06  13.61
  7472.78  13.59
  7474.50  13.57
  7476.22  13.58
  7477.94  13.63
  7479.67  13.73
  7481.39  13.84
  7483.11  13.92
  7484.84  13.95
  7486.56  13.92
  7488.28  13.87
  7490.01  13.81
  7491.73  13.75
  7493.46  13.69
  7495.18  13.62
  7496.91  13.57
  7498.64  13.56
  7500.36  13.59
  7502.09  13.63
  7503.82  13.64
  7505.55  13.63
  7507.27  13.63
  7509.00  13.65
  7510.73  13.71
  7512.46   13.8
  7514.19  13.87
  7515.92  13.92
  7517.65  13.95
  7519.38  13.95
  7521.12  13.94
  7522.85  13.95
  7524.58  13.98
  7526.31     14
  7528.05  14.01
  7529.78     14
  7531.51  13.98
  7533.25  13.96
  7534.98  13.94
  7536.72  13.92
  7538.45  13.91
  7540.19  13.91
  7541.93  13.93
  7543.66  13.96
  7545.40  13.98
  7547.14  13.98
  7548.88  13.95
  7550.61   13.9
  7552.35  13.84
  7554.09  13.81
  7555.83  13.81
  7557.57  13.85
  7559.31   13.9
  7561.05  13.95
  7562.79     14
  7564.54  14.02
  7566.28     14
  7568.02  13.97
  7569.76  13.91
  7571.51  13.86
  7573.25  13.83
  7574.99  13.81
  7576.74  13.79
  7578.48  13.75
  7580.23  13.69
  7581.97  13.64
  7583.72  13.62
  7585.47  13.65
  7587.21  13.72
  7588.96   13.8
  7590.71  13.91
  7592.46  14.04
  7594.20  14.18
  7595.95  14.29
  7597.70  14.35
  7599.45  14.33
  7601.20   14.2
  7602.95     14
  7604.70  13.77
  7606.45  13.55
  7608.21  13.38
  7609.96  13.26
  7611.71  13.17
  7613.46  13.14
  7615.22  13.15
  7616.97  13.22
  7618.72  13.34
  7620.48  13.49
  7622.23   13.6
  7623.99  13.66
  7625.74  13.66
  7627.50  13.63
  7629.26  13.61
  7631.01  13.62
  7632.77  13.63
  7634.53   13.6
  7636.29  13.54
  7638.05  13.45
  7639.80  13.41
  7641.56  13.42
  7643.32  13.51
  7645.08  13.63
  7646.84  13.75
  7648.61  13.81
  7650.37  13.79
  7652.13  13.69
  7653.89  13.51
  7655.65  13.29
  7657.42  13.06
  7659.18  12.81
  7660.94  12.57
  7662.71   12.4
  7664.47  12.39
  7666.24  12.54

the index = -0.49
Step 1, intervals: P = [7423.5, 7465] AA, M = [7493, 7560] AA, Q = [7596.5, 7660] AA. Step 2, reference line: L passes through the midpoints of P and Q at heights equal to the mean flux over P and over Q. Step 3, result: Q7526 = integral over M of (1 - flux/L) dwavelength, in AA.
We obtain -1.6 AA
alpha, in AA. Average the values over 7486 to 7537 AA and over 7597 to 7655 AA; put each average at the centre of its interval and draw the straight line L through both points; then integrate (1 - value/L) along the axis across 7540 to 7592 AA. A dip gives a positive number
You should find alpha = -0.6 AA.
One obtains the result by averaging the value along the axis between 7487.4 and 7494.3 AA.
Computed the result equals 13.8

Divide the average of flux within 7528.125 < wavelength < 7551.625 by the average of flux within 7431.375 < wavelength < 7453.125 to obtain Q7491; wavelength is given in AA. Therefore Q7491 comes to 1.0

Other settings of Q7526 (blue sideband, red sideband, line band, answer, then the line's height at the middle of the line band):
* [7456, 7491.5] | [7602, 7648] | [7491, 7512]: 0.0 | 13.7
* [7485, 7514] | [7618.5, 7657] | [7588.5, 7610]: -0.6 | 13.6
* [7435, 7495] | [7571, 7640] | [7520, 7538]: -0.4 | 13.6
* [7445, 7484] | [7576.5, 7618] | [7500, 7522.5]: -0.2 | 13.6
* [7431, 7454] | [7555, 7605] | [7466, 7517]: -0.4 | 13.6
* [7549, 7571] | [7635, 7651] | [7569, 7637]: 0.2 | 13.7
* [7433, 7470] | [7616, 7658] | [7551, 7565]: -0.4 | 13.5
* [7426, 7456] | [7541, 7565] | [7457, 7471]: 0.0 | 13.6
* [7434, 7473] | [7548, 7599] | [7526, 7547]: -0.3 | 13.8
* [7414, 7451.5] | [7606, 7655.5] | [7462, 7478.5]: -0.2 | 13.4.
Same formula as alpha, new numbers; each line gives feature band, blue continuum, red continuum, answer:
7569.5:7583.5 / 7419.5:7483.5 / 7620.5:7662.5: -0.29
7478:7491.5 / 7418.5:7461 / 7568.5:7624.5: -0.31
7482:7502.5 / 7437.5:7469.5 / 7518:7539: -0.04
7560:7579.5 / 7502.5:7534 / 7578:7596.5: -0.07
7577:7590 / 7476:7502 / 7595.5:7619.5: -0.04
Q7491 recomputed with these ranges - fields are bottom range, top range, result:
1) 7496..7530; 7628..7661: 0.98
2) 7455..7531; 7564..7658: 1.00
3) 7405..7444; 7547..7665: 1.02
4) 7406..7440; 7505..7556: 1.03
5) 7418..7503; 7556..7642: 1.01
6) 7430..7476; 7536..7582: 1.03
